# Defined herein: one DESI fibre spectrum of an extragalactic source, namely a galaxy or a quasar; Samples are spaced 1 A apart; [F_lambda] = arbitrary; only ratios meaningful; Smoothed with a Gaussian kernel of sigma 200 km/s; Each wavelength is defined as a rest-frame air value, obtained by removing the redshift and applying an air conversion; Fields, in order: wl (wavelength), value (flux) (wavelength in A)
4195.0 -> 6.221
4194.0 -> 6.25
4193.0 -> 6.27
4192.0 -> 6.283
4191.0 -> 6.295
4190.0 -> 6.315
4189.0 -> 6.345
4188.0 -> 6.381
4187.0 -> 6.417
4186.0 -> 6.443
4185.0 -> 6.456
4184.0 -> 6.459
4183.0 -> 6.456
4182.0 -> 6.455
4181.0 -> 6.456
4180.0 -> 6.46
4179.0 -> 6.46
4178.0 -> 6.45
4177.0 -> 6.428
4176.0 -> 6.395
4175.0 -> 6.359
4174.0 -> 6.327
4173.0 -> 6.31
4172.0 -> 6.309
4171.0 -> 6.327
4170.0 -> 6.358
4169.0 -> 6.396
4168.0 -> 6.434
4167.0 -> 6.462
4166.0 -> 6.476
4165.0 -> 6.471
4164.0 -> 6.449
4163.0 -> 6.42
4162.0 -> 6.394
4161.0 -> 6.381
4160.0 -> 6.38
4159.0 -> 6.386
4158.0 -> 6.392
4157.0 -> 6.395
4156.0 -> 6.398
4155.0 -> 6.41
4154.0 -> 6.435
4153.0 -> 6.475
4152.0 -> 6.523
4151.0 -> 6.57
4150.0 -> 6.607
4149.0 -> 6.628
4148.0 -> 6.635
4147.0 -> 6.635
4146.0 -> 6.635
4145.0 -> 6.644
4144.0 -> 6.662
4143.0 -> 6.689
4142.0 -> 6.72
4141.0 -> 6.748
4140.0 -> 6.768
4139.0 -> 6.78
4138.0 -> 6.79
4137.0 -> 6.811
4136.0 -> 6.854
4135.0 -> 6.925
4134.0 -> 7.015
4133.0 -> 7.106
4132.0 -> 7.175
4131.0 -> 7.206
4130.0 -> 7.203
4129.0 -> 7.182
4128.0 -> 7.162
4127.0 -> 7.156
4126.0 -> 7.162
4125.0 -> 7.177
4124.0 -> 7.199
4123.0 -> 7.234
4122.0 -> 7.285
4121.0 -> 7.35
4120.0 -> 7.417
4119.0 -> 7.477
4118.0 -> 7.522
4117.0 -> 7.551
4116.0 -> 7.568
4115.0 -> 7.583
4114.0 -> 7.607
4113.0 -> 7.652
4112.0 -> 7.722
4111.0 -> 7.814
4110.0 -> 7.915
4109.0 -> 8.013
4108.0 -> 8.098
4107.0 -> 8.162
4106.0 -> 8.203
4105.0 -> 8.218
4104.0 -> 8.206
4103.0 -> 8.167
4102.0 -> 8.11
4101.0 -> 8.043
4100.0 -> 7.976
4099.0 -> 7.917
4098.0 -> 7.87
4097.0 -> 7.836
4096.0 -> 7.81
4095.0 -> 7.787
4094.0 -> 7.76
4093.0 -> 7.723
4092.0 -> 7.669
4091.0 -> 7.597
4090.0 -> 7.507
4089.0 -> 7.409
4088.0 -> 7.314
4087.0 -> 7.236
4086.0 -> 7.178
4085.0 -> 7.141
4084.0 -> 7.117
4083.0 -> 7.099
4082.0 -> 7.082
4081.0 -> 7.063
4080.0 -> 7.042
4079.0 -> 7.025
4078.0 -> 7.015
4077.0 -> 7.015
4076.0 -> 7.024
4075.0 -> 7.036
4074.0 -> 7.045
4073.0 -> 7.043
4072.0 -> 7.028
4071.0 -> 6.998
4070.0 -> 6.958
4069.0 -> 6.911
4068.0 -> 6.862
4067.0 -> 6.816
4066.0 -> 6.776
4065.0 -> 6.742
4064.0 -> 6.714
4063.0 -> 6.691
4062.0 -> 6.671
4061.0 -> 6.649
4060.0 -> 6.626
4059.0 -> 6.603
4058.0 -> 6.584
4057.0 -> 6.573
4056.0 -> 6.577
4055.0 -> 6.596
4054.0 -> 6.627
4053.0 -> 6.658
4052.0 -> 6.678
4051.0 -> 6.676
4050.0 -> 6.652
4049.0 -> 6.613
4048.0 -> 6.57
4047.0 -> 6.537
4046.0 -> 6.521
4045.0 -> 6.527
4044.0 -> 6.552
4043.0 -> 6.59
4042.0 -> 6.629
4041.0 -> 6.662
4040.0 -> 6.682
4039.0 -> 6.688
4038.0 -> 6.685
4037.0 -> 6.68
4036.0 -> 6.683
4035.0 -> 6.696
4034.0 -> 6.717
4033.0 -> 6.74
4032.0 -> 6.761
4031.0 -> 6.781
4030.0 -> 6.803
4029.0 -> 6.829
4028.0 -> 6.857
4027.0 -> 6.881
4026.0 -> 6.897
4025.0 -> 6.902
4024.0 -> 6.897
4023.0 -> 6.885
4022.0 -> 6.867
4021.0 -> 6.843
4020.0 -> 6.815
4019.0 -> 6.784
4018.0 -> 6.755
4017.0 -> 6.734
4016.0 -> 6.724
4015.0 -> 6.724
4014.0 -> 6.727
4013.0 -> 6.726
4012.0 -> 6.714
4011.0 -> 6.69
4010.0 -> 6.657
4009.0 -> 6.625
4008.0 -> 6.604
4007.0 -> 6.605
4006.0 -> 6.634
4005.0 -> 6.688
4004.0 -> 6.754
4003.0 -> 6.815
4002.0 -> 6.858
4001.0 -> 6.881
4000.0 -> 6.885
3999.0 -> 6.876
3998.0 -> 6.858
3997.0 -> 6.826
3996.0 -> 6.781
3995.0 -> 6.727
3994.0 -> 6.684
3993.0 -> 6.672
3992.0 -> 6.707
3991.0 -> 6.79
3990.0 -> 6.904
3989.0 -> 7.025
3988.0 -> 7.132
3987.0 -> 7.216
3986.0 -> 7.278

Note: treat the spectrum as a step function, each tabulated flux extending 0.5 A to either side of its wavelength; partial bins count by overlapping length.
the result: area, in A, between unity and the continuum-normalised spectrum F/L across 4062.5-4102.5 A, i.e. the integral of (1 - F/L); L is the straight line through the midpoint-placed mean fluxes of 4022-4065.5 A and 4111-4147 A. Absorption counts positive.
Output -2.2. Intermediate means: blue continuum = 6.69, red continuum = 7.14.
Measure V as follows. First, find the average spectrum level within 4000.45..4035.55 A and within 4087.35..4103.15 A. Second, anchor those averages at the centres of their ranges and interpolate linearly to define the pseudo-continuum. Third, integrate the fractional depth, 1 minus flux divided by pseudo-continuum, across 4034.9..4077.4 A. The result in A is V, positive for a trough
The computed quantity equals 3.1 A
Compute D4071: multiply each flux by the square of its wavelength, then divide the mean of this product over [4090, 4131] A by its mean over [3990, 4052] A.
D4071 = 1.2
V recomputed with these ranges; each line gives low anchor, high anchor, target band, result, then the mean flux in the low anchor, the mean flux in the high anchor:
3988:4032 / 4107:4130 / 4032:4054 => 1.14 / 6.79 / 7.5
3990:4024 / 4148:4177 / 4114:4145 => -2.95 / 6.76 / 6.43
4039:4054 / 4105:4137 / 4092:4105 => -1.34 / 6.61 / 7.44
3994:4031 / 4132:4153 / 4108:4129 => -2.29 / 6.78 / 6.74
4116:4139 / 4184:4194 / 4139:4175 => 1.54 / 7.18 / 6.36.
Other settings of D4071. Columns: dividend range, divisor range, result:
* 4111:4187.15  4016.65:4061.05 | 1.07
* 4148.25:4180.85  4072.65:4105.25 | 0.89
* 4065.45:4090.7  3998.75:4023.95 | 1.08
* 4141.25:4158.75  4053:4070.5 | 1.02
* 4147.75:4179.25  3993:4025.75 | 1.02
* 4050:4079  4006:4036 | 1.03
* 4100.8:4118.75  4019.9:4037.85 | 1.21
